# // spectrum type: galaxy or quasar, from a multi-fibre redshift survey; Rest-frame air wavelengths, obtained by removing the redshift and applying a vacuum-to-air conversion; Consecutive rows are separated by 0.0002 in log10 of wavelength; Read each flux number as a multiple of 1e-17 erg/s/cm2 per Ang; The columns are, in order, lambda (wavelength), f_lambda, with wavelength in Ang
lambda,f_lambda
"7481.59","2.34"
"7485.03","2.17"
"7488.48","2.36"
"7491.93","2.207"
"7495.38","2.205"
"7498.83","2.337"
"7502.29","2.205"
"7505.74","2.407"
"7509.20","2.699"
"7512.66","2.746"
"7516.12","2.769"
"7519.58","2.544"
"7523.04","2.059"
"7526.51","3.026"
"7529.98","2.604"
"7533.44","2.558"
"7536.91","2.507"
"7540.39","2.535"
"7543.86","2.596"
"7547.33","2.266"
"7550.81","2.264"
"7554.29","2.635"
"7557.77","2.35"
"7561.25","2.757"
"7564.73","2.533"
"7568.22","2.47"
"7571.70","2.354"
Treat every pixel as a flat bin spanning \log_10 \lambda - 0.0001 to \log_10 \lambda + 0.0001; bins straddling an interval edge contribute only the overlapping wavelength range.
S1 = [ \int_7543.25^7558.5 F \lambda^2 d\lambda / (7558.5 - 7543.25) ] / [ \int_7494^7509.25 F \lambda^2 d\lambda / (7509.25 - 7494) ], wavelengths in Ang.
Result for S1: 1.05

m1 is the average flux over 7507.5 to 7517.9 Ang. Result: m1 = 2.74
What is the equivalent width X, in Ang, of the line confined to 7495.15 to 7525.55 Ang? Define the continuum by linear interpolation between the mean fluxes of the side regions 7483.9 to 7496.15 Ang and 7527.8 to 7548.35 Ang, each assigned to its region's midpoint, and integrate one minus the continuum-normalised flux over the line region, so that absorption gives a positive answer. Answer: -1.3 Ang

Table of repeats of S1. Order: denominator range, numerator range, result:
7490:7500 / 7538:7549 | 1.11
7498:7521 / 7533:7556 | 0.98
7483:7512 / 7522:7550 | 1.09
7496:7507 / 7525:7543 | 1.16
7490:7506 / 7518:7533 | 1.14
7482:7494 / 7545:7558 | 1.08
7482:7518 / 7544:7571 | 1.04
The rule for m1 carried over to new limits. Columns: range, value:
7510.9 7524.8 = 2.53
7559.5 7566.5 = 2.64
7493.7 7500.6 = 2.27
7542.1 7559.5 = 2.42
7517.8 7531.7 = 2.56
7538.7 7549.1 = 2.47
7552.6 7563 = 2.58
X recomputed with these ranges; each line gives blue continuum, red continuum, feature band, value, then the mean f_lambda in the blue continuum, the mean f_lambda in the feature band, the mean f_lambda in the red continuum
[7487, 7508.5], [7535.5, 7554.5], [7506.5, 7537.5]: -3.0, 2.31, 2.61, 2.45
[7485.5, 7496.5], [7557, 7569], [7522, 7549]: -1.1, 2.25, 2.53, 2.55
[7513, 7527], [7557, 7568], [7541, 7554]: 0.7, 2.58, 2.42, 2.55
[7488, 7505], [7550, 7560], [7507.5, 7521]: -2.2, 2.26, 2.69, 2.45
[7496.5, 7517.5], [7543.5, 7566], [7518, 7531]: -0.3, 2.51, 2.56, 2.48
